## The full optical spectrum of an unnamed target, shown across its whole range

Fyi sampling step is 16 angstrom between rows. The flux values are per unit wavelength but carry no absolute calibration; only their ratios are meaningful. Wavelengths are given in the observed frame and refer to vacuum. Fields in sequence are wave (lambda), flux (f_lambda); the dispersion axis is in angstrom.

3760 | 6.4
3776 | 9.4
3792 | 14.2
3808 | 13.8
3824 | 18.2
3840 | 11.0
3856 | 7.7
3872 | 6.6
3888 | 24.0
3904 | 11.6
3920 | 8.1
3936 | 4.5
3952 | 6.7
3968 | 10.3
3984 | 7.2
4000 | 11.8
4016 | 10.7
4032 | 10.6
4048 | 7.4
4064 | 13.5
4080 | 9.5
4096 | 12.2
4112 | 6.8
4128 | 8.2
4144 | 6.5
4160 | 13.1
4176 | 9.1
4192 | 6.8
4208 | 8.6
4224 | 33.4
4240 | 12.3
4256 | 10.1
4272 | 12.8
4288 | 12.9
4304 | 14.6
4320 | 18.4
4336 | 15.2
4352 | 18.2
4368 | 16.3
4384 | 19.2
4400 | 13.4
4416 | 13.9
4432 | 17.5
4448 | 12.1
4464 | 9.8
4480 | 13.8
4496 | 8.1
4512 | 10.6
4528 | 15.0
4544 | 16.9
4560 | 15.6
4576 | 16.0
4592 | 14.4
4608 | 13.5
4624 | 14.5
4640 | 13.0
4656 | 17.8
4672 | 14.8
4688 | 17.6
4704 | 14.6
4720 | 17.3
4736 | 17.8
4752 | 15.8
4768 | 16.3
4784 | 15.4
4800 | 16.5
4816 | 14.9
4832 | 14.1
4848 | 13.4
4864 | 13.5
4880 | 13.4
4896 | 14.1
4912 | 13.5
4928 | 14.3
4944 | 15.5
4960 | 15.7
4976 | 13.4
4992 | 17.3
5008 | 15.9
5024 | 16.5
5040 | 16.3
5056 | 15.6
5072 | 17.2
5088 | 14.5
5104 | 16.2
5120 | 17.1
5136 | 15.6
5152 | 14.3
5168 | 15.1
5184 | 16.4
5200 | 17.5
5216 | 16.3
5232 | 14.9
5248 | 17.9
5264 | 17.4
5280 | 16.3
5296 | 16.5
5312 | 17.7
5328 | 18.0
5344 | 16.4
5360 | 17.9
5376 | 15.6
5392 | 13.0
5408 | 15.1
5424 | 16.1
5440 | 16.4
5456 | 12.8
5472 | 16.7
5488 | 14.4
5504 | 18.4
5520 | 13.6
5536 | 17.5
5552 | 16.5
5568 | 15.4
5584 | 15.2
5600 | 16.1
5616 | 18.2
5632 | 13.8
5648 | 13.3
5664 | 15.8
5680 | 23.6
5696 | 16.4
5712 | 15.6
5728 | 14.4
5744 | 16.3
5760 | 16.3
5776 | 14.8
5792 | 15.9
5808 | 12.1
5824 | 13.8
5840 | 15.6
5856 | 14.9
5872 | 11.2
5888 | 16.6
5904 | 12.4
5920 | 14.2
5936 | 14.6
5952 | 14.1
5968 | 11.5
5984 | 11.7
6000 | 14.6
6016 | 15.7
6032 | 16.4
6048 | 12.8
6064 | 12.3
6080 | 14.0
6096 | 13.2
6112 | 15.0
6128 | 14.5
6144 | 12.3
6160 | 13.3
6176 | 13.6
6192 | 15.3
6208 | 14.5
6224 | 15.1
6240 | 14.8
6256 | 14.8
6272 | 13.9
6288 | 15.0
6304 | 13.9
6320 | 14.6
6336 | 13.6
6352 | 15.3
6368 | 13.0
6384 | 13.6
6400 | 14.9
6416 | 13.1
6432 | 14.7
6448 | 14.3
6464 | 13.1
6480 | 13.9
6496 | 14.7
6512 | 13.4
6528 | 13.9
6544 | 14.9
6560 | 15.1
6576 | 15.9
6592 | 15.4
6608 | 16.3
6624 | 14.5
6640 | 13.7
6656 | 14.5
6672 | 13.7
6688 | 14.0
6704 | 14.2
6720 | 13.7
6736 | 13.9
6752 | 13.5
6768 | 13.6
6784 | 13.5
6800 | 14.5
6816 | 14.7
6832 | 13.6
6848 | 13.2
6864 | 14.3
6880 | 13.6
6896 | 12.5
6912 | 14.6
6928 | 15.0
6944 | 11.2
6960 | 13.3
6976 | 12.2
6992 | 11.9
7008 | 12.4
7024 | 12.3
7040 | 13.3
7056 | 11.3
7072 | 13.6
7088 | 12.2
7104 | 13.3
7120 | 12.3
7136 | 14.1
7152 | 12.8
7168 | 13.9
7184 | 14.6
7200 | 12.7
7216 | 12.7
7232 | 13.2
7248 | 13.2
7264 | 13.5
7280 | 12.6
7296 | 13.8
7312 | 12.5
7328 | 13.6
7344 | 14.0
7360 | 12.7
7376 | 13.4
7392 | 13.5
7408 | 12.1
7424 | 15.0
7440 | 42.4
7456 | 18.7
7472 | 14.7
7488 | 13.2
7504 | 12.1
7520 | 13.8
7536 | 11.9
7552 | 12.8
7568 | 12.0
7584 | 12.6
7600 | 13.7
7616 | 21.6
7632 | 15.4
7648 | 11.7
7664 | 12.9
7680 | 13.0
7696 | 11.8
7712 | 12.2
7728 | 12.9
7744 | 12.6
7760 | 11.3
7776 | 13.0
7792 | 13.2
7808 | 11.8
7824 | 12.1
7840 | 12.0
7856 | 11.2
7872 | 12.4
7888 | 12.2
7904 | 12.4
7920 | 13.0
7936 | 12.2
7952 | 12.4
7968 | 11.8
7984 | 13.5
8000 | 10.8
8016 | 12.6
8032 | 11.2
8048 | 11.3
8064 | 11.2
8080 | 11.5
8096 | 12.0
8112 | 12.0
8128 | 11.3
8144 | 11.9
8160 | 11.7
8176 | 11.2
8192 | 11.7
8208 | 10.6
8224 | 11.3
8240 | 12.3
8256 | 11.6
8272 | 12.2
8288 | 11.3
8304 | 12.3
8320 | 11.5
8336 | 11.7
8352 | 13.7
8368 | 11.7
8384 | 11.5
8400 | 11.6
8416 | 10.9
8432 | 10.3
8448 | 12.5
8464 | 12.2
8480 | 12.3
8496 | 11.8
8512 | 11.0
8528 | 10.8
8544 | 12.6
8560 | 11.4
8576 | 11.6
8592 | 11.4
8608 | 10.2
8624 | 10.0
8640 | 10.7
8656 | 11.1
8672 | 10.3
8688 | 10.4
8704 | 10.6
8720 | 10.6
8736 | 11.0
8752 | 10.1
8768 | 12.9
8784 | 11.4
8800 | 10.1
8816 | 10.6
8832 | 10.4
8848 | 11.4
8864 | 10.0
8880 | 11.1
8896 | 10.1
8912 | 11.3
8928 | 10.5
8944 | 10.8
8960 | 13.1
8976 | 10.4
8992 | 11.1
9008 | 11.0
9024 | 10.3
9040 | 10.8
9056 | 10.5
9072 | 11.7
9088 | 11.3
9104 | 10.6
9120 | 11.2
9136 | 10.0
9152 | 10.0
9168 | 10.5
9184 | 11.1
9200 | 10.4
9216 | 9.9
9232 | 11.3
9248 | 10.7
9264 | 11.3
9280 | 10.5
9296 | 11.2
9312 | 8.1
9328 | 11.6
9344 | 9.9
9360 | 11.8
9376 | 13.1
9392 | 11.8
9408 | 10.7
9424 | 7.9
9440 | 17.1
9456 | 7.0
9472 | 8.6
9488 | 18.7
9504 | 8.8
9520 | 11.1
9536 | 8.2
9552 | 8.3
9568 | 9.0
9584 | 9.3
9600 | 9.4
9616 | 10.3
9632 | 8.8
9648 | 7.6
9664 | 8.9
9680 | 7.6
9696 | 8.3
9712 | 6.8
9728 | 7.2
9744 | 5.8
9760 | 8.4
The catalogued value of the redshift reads 0.13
